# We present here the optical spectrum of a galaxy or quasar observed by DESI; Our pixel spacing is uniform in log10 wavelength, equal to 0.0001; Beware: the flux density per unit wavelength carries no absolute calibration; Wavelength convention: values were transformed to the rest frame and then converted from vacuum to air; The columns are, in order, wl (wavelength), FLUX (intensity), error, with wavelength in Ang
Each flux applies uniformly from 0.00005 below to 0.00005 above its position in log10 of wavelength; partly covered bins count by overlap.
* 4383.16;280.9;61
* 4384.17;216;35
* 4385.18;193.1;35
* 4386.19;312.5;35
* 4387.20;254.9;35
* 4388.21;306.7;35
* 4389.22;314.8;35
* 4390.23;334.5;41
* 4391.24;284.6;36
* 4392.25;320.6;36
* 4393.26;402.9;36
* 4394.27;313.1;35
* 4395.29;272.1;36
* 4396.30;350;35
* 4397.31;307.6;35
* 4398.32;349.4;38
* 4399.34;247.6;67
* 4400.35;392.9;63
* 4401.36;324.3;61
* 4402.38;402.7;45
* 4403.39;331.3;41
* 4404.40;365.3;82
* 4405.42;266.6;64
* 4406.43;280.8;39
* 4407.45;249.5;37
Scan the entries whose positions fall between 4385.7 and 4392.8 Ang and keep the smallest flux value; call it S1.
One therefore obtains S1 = 254.9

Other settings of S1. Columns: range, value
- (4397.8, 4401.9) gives 247.6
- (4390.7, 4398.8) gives 272.1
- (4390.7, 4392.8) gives 284.6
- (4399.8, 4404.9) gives 324.3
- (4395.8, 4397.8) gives 307.6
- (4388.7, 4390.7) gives 314.8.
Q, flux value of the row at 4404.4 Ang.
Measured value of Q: 365.3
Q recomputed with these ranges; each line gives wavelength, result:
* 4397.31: 307.6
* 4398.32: 349.4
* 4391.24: 284.6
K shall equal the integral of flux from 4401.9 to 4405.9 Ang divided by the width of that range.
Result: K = 342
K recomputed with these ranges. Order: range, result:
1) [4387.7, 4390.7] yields 319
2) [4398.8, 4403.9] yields 340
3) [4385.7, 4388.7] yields 291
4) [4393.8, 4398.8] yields 318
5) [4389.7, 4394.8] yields 331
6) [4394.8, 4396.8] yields 312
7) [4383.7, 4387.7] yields 244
